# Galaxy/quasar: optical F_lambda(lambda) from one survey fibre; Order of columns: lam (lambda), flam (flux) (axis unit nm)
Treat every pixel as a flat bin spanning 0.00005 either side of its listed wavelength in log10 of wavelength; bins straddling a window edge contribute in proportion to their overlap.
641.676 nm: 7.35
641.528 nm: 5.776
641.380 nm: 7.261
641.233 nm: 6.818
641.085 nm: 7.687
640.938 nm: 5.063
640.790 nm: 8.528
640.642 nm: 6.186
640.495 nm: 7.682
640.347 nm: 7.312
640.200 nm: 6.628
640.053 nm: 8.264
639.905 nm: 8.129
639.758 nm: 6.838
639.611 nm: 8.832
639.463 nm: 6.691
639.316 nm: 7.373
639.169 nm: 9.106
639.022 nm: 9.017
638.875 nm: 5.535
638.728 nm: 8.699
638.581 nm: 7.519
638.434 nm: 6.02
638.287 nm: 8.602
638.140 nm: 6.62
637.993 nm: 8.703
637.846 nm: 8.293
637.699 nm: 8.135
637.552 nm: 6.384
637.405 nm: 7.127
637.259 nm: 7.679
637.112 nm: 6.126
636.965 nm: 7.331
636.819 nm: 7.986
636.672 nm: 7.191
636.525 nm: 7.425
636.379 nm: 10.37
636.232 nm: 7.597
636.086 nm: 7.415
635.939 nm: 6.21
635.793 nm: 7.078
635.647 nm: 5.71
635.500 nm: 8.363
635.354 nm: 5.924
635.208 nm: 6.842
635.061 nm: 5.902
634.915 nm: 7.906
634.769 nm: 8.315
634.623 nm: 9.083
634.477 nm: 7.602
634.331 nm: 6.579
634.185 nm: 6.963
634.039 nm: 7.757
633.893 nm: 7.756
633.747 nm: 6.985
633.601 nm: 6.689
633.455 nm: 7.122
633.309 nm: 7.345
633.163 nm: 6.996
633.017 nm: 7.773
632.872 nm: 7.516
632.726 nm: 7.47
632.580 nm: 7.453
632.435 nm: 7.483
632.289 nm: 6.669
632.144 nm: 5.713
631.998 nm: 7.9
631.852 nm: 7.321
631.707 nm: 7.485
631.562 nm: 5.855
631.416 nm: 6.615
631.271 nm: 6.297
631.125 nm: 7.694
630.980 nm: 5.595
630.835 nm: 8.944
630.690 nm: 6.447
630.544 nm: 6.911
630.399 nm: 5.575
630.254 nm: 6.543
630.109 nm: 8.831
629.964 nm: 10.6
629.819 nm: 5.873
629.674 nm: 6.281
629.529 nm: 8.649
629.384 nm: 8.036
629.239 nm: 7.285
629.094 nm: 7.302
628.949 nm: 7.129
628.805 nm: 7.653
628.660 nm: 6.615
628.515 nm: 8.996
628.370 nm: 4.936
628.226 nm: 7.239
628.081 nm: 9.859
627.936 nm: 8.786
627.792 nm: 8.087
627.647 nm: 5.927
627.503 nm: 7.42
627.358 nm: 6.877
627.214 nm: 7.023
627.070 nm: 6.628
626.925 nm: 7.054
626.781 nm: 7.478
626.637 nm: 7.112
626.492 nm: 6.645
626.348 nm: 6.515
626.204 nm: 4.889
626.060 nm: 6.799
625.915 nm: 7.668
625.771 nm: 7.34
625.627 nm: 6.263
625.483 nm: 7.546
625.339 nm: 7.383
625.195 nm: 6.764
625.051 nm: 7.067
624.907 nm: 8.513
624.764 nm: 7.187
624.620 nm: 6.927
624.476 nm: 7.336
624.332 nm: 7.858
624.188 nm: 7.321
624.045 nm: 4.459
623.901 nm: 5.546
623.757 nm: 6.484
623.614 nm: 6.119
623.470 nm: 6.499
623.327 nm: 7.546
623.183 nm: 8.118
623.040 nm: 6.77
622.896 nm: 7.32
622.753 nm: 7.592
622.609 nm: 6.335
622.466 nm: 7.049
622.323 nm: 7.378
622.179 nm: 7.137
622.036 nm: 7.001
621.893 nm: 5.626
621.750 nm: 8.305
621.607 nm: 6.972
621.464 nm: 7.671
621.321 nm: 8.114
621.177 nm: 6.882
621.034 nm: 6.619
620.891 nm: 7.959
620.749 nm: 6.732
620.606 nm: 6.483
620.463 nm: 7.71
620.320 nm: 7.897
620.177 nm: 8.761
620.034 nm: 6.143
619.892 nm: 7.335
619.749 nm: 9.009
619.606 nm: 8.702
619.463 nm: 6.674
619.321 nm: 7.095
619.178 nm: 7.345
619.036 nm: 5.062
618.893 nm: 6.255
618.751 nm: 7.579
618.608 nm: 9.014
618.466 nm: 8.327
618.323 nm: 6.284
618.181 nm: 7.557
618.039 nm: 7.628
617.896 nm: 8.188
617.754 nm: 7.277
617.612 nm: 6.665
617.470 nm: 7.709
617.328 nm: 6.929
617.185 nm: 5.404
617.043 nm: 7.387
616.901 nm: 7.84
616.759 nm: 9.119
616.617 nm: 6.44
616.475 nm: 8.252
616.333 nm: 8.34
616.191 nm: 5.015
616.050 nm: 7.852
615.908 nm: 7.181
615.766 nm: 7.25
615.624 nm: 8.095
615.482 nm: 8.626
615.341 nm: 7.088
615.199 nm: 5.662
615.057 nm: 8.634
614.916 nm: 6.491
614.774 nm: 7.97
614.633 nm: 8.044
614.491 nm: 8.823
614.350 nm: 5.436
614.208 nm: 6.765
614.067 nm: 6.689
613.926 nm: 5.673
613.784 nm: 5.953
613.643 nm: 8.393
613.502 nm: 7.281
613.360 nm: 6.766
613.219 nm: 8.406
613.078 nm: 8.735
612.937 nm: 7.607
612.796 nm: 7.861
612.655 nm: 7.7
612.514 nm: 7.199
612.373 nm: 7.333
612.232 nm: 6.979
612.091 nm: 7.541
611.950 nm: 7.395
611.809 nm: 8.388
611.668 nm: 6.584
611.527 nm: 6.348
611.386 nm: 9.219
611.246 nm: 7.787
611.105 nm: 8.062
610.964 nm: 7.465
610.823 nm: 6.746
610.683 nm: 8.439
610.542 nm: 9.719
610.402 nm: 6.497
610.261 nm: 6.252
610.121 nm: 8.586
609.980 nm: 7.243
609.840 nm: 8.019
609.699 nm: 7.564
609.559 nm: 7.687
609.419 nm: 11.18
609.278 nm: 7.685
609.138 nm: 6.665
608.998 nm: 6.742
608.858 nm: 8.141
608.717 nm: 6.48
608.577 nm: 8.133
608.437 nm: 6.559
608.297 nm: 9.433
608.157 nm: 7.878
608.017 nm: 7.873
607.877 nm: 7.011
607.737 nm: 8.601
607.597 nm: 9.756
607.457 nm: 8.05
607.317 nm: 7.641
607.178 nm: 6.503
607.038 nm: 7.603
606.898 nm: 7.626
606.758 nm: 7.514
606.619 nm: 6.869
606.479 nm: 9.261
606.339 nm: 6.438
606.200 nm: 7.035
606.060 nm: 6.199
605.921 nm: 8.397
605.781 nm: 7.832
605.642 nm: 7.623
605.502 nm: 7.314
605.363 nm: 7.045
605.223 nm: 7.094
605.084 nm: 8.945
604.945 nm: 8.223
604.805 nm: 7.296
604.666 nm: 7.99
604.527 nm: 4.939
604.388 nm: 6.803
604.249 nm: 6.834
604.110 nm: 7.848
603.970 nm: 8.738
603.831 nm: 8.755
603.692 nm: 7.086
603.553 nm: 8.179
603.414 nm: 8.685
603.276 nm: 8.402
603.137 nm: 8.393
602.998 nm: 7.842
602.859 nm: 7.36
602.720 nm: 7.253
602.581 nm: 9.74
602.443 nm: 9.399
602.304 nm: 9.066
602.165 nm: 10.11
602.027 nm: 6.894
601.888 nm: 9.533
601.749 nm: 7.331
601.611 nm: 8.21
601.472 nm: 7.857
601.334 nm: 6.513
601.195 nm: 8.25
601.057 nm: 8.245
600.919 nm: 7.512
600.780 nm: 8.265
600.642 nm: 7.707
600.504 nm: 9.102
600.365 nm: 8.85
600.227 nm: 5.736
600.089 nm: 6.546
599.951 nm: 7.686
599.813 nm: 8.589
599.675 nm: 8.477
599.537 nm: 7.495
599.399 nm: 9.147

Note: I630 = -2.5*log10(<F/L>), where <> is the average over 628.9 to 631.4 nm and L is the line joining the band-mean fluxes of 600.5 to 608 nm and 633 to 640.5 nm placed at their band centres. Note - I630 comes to 0.04 mag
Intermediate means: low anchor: 7.85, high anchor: 7.45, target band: 7.28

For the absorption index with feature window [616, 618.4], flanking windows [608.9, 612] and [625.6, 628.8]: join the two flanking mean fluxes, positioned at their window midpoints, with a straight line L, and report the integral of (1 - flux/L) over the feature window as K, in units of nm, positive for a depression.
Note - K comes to 0.067 nm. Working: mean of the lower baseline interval 7.75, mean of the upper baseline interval 7.12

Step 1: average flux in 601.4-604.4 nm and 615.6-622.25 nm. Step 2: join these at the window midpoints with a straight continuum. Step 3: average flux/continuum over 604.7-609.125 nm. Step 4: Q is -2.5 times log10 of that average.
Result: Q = 0.050 mag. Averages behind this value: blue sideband 8.22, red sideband 7.33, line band 7.64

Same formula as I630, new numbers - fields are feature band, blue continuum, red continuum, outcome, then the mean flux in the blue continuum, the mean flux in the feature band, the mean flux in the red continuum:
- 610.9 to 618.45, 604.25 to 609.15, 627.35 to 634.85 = 0.01 mag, 7.53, 7.39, 7.33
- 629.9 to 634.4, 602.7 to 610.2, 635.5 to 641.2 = 0.05 mag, 7.72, 7.18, 7.46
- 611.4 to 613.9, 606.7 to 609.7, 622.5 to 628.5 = 0.03 mag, 7.84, 7.45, 7.03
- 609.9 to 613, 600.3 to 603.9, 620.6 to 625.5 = 0.02 mag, 8.25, 7.59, 7.05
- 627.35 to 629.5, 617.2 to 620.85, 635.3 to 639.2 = -0.01 mag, 7.35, 7.52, 7.48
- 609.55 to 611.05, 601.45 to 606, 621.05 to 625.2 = 0.00 mag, 7.97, 7.66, 7.03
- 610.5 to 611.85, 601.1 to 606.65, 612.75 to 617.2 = -0.04 mag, 7.85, 7.82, 7.37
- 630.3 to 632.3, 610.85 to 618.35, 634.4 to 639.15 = 0.10 mag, 7.39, 6.79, 7.48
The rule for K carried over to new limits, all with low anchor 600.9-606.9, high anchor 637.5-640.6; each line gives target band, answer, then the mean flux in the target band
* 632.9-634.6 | 0.081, 7.3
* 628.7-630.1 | 0.002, 7.68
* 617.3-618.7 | 0.032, 7.58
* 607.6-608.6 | -0.029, 8.04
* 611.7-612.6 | 0.040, 7.44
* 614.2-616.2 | 0.109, 7.35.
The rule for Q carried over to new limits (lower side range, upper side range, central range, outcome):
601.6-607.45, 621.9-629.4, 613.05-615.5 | 0.03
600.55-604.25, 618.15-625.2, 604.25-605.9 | 0.09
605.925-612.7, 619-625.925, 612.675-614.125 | 0.02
